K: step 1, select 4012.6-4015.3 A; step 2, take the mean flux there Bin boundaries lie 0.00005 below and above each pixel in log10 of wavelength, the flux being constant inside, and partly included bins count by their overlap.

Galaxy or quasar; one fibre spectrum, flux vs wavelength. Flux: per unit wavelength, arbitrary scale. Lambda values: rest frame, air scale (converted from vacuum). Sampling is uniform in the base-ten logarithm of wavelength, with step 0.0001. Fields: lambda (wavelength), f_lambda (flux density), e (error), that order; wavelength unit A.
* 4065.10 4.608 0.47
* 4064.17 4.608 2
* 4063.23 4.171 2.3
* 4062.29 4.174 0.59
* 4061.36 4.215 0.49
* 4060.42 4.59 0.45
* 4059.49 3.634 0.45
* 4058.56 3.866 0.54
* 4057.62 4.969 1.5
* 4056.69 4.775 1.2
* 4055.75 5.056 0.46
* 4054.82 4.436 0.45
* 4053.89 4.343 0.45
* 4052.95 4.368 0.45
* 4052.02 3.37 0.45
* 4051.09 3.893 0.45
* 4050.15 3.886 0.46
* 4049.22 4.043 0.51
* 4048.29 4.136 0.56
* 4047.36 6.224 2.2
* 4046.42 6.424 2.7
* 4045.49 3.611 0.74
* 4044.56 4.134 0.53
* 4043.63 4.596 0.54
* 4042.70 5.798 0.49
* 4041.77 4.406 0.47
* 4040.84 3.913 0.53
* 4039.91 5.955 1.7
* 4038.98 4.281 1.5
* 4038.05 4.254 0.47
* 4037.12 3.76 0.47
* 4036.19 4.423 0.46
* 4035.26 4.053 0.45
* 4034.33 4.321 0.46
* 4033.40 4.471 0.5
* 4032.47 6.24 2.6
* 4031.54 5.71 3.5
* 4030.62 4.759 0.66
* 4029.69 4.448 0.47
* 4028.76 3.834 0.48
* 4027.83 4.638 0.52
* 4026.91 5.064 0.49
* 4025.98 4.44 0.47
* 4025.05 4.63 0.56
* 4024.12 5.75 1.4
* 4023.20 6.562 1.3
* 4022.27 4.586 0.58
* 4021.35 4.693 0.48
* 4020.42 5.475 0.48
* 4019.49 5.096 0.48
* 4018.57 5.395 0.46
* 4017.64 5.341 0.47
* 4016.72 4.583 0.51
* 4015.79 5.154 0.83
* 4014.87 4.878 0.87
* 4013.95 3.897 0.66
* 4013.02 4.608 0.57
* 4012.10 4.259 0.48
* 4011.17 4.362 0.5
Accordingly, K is 4.45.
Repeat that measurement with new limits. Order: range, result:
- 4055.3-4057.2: 4.91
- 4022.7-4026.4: 5.34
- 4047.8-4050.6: 4.05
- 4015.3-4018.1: 5.03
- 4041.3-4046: 4.53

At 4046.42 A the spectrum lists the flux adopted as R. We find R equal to 6.424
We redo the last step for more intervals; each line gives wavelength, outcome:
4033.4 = 4.471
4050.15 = 3.886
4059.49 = 3.634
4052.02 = 3.37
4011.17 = 4.362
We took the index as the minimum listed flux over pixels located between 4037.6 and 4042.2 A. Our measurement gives 3.913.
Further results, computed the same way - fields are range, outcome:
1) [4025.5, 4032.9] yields 3.834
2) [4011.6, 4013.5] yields 4.259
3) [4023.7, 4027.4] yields 4.44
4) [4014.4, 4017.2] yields 4.583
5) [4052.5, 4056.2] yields 4.343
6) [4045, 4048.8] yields 3.611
